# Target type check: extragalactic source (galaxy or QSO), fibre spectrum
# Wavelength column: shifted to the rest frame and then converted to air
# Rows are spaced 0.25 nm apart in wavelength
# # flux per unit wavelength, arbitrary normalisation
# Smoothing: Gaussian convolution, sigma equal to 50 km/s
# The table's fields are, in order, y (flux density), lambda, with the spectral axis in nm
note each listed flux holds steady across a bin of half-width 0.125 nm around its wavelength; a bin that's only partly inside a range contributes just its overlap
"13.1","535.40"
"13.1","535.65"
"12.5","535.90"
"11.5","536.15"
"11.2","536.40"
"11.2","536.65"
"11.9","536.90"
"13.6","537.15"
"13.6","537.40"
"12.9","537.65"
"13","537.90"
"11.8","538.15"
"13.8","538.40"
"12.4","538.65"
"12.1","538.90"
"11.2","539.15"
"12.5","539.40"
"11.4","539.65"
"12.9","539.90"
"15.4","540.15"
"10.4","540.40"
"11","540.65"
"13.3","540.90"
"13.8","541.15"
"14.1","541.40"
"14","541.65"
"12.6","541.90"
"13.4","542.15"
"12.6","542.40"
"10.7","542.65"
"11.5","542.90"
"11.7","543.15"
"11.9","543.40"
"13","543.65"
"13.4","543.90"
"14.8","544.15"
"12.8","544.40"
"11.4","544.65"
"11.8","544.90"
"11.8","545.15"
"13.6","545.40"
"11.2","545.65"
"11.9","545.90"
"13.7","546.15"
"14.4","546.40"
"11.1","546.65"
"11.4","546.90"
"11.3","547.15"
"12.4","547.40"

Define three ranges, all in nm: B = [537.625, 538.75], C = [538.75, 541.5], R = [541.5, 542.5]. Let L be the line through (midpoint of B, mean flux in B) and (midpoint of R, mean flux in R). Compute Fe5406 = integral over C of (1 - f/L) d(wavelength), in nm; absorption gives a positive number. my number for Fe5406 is 0.10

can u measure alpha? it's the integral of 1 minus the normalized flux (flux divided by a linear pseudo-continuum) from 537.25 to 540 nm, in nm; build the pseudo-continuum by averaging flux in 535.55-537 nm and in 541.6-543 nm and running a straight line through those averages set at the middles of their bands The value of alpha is -0.10 nm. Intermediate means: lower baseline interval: 11.9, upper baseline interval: 12.4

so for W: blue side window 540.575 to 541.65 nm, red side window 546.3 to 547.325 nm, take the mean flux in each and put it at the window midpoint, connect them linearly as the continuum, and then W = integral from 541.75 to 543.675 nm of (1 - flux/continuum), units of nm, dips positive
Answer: 0.11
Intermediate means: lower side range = 13.3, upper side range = 12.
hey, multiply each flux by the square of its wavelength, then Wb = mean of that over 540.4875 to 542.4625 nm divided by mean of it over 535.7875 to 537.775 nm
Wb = 1.08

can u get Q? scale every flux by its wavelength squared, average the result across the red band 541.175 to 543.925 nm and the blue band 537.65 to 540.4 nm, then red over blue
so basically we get 1.02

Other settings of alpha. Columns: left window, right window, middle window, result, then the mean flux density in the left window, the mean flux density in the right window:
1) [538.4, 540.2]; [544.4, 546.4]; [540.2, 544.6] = -0.08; 12.5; 12.4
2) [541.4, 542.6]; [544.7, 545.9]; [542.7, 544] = 0.05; 13.1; 12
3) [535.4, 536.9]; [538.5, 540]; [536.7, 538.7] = -0.13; 12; 12.1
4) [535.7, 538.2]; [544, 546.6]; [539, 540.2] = 0.00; 12.4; 12.7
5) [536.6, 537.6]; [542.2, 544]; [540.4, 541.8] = -0.07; 12.7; 12.1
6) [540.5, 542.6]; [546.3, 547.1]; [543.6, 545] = -0.04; 13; 12.1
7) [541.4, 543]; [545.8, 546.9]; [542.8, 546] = 0.06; 12.6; 12.6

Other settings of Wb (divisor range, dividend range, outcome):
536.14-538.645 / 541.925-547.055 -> 1.02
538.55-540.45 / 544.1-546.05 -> 1.02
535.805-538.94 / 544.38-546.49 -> 1.03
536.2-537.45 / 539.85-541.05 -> 1.05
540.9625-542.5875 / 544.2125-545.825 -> 0.93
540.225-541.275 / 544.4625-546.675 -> 1.03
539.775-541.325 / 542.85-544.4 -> 1.01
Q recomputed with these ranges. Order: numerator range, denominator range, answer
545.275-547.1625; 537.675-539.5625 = 1.03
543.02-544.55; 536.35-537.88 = 1.06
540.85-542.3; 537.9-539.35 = 1.11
